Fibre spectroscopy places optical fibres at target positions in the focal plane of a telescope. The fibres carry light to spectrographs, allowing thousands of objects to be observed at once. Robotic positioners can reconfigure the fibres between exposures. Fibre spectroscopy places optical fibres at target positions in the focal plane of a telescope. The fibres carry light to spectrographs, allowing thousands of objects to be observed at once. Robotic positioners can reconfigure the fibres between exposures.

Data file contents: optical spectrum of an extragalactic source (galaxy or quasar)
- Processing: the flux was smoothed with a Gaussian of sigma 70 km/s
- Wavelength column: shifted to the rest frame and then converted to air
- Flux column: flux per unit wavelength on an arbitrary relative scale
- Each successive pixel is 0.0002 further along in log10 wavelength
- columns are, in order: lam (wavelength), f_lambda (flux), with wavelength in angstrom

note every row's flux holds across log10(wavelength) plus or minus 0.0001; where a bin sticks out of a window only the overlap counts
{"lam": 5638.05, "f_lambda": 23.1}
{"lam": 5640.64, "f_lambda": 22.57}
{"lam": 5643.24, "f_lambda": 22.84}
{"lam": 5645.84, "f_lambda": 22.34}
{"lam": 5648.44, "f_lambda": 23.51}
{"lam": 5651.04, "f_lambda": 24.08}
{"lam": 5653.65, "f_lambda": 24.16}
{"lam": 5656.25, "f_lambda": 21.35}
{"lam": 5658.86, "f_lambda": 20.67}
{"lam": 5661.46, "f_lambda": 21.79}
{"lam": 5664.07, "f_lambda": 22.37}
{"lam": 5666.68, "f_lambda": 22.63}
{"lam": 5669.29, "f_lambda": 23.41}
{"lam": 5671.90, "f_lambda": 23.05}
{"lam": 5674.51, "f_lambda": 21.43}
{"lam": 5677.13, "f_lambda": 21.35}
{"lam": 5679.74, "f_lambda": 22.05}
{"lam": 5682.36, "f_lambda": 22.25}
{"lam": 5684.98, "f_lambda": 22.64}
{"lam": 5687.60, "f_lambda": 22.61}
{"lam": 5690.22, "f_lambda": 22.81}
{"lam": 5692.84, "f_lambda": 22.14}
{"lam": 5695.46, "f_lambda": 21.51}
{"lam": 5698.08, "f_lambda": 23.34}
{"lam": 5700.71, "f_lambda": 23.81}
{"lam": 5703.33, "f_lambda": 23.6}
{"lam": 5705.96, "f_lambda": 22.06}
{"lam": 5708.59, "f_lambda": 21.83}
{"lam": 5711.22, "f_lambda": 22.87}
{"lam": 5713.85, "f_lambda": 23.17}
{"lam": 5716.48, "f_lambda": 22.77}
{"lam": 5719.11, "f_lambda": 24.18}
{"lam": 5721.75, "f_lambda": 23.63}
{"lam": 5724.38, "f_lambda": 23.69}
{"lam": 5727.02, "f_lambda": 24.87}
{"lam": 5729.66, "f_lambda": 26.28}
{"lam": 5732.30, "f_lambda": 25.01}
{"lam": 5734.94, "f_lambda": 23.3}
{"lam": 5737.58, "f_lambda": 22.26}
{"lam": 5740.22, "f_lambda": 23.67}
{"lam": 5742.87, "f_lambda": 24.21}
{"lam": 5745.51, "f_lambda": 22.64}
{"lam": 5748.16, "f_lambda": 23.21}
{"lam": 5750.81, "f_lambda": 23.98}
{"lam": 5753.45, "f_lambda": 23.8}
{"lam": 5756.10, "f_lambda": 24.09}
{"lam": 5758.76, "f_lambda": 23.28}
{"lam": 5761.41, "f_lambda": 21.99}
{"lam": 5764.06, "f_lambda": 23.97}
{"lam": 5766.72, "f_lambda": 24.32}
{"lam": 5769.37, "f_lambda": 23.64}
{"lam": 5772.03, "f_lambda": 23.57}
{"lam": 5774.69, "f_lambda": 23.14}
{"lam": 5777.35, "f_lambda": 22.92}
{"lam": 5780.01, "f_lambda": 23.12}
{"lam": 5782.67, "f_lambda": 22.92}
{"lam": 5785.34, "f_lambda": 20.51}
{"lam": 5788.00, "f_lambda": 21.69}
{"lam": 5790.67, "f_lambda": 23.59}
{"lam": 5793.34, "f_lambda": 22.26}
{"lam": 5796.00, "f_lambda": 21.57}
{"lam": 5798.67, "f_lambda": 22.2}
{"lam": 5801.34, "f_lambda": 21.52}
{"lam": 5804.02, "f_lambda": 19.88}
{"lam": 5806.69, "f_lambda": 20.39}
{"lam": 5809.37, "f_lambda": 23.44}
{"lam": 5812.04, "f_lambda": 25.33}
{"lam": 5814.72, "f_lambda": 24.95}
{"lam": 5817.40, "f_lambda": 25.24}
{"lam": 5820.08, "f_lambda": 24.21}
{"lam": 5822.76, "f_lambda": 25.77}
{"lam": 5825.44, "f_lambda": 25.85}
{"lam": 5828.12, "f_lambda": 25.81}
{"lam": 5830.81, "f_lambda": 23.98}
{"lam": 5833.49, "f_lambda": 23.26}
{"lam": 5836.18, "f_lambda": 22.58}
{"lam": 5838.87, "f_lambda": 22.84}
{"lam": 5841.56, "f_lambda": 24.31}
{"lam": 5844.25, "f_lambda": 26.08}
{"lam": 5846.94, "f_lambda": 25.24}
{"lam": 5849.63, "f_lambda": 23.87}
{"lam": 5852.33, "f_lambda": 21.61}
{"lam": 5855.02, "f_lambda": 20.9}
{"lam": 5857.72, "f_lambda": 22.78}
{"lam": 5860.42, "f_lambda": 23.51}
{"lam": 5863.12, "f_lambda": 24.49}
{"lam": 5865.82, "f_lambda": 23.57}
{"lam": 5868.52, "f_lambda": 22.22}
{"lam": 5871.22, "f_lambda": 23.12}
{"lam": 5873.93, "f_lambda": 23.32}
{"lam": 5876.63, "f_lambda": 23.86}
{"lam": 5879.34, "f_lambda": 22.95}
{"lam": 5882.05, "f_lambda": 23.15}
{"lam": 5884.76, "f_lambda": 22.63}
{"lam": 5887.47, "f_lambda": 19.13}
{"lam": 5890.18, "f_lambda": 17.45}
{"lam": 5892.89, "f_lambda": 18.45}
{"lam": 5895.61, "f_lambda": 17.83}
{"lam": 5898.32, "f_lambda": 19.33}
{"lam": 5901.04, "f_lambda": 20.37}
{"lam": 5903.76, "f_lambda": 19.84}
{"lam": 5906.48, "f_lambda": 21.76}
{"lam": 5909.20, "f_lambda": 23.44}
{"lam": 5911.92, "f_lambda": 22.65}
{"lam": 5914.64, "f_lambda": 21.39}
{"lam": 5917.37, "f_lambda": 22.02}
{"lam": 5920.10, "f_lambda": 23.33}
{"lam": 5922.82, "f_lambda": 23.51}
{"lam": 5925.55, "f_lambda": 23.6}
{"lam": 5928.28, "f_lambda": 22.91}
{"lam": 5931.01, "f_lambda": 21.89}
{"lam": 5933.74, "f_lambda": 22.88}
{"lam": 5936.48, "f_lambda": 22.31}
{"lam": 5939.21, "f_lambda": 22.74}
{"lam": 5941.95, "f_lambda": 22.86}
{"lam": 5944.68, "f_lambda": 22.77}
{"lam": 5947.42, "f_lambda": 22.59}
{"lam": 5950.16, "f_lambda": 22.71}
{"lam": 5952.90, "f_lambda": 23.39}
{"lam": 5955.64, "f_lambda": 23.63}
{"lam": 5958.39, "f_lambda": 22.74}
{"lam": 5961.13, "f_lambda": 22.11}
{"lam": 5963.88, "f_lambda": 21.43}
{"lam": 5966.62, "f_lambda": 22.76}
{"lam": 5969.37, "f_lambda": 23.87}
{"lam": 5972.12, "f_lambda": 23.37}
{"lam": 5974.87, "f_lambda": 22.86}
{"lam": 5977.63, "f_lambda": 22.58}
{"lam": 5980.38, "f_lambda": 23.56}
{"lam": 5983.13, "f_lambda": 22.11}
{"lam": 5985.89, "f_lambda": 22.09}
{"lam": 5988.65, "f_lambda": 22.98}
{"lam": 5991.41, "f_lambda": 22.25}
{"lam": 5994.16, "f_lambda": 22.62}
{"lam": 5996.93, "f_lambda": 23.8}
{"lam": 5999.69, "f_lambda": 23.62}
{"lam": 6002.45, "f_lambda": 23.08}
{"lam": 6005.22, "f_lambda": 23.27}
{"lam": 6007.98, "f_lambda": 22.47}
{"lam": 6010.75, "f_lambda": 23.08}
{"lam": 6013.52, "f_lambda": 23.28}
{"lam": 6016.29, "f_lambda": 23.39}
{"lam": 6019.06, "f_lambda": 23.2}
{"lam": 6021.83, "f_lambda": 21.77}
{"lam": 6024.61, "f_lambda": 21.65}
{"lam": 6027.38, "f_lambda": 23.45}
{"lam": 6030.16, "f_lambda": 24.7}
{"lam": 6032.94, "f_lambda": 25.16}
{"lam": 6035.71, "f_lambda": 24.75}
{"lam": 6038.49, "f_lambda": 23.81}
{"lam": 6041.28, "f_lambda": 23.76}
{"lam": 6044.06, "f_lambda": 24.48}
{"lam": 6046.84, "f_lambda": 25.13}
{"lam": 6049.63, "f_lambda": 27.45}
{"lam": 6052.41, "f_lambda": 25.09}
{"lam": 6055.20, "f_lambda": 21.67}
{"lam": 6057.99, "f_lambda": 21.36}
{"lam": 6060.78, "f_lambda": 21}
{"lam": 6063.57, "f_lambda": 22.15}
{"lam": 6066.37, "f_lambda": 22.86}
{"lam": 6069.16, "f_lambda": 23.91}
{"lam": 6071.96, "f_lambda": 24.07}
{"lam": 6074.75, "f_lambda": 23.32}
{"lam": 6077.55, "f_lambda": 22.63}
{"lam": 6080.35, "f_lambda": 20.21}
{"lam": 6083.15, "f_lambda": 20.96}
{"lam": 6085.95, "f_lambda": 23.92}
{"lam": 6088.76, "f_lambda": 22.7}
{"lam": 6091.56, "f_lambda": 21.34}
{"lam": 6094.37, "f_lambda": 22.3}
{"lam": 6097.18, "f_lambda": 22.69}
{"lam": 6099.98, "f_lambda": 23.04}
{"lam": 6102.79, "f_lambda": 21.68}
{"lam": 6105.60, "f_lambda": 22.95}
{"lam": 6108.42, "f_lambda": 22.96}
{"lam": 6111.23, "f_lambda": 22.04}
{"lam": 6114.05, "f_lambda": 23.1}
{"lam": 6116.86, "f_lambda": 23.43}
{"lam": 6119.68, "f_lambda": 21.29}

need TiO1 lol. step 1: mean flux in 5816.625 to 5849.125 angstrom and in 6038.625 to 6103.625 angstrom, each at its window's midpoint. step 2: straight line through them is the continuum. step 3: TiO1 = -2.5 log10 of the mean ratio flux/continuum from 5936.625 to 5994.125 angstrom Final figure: 0.04 mag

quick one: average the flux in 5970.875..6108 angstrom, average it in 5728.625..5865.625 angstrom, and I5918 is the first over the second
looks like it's 1.0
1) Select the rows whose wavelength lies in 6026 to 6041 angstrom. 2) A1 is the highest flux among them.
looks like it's 25.16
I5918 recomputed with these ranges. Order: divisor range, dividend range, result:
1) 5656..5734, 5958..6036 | 1.01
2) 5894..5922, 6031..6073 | 1.12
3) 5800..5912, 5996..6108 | 1.02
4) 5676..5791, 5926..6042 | 0.99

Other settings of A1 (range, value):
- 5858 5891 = 24.49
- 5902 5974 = 23.87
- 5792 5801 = 22.26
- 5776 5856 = 26.08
